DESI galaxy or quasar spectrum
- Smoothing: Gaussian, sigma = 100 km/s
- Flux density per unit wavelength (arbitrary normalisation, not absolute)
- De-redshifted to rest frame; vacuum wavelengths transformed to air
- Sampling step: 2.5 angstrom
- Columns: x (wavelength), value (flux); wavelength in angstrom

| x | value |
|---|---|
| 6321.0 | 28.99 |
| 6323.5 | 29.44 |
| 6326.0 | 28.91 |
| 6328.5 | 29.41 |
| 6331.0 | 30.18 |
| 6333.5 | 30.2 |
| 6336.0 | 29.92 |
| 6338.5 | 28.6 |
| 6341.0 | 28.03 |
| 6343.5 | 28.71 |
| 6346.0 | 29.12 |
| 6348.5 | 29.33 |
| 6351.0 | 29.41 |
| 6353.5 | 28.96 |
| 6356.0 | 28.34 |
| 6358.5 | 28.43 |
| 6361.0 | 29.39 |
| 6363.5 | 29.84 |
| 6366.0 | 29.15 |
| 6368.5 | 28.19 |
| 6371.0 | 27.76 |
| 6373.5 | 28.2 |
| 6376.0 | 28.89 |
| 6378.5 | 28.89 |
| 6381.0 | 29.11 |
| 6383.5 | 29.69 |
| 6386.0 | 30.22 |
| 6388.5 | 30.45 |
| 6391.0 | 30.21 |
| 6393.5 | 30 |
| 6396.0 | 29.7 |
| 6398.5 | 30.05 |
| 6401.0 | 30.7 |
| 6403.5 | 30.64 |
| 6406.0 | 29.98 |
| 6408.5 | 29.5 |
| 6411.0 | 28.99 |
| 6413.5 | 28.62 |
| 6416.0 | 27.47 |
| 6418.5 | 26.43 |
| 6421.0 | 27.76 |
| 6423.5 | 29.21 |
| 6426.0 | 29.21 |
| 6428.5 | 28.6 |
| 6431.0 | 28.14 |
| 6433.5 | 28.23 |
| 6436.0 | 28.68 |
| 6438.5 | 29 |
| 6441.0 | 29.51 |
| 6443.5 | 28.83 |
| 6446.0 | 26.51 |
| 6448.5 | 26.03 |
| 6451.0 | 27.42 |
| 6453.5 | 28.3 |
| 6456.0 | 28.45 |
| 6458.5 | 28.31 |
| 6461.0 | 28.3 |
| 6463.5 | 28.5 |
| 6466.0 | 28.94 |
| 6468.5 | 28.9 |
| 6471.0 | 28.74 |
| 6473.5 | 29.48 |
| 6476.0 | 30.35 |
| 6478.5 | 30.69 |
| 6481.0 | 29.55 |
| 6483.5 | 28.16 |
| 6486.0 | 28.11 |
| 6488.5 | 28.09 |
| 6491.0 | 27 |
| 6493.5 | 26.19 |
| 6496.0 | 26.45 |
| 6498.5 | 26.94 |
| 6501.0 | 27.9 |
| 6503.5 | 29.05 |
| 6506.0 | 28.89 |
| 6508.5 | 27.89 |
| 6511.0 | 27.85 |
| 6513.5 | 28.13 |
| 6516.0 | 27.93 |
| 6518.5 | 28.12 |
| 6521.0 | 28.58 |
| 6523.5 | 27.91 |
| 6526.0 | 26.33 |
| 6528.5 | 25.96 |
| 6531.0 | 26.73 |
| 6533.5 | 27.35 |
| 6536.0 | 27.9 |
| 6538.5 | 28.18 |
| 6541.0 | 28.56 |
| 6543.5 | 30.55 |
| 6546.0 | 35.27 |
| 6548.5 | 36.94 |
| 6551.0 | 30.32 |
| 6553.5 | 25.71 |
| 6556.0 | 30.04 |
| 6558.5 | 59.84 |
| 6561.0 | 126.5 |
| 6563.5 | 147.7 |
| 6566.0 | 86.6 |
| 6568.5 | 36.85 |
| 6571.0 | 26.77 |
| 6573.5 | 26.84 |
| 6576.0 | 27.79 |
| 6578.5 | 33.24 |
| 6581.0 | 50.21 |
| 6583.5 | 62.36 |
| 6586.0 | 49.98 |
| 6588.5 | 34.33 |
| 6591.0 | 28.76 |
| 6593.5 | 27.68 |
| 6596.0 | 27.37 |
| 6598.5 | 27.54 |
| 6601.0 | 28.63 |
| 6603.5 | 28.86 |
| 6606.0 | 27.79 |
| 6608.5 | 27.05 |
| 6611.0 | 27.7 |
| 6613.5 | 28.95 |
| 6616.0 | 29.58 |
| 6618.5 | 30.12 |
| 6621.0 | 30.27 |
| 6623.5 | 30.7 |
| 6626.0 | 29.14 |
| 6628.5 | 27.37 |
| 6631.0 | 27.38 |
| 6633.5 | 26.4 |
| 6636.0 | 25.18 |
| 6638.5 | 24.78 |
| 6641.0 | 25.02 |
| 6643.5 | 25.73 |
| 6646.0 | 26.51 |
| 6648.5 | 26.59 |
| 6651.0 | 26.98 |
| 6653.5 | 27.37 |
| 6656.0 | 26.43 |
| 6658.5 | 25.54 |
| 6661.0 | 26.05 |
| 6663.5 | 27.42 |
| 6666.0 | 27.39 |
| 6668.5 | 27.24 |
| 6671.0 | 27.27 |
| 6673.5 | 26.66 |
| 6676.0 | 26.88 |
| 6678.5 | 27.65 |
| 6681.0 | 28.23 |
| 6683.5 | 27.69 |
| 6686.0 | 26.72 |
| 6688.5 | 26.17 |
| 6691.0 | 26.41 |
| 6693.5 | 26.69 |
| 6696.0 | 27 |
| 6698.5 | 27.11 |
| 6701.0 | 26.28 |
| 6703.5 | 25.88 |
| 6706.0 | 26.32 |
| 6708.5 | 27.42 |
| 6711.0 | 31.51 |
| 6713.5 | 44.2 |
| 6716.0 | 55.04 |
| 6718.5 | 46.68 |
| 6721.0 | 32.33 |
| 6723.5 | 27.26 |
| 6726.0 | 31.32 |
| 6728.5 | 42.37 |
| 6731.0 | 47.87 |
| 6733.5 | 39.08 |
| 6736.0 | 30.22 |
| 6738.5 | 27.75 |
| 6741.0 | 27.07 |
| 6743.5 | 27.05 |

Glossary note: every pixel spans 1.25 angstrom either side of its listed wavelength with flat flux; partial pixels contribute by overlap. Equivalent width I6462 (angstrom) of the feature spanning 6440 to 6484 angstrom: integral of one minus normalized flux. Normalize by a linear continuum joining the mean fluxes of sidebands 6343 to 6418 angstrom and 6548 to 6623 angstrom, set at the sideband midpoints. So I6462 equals 7.3 angstrom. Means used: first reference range 29.2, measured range 28.6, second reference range 42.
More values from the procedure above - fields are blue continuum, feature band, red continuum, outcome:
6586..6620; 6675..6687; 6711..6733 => 3.0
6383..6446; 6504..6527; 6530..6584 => 7.3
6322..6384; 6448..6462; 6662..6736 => 0.9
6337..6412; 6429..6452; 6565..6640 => 1.7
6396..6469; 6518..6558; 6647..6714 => -2.1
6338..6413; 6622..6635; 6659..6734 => 1.1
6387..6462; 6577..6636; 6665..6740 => -3.2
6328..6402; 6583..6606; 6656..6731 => -2.8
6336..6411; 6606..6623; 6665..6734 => 1.1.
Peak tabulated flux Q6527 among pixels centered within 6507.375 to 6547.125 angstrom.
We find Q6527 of 35.27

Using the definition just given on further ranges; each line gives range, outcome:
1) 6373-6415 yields 30.7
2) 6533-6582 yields 147.7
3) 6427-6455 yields 29.51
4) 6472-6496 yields 30.69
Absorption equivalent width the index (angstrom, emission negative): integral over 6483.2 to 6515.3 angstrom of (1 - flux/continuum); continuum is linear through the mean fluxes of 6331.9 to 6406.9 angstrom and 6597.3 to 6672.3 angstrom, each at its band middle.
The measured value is 0.8 angstrom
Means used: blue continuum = 29.3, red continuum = 27.4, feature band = 27.7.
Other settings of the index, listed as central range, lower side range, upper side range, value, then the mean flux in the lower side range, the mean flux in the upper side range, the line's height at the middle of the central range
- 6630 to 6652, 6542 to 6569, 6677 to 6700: 7.1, 59.1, 27.1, 38.5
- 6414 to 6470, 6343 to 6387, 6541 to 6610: 9.8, 29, 43.4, 34.3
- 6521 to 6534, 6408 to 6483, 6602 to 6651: 0.5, 28.5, 27.6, 28.1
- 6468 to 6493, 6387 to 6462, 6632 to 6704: -0.5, 28.8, 26.6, 28.3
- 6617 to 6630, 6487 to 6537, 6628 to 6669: -1.4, 27.6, 26.4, 26.6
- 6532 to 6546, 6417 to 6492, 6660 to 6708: -0.6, 28.4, 26.9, 27.9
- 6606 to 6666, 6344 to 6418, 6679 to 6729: 7.0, 29.2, 31.4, 31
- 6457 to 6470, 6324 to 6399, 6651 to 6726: 0.3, 29.2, 29.5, 29.3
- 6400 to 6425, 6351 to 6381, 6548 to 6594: 3.5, 28.8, 50.5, 33.7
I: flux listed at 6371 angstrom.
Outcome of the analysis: 27.76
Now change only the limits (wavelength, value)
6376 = 28.89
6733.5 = 39.08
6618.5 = 30.12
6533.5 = 27.35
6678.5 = 27.65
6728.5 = 42.37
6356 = 28.34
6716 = 55.04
